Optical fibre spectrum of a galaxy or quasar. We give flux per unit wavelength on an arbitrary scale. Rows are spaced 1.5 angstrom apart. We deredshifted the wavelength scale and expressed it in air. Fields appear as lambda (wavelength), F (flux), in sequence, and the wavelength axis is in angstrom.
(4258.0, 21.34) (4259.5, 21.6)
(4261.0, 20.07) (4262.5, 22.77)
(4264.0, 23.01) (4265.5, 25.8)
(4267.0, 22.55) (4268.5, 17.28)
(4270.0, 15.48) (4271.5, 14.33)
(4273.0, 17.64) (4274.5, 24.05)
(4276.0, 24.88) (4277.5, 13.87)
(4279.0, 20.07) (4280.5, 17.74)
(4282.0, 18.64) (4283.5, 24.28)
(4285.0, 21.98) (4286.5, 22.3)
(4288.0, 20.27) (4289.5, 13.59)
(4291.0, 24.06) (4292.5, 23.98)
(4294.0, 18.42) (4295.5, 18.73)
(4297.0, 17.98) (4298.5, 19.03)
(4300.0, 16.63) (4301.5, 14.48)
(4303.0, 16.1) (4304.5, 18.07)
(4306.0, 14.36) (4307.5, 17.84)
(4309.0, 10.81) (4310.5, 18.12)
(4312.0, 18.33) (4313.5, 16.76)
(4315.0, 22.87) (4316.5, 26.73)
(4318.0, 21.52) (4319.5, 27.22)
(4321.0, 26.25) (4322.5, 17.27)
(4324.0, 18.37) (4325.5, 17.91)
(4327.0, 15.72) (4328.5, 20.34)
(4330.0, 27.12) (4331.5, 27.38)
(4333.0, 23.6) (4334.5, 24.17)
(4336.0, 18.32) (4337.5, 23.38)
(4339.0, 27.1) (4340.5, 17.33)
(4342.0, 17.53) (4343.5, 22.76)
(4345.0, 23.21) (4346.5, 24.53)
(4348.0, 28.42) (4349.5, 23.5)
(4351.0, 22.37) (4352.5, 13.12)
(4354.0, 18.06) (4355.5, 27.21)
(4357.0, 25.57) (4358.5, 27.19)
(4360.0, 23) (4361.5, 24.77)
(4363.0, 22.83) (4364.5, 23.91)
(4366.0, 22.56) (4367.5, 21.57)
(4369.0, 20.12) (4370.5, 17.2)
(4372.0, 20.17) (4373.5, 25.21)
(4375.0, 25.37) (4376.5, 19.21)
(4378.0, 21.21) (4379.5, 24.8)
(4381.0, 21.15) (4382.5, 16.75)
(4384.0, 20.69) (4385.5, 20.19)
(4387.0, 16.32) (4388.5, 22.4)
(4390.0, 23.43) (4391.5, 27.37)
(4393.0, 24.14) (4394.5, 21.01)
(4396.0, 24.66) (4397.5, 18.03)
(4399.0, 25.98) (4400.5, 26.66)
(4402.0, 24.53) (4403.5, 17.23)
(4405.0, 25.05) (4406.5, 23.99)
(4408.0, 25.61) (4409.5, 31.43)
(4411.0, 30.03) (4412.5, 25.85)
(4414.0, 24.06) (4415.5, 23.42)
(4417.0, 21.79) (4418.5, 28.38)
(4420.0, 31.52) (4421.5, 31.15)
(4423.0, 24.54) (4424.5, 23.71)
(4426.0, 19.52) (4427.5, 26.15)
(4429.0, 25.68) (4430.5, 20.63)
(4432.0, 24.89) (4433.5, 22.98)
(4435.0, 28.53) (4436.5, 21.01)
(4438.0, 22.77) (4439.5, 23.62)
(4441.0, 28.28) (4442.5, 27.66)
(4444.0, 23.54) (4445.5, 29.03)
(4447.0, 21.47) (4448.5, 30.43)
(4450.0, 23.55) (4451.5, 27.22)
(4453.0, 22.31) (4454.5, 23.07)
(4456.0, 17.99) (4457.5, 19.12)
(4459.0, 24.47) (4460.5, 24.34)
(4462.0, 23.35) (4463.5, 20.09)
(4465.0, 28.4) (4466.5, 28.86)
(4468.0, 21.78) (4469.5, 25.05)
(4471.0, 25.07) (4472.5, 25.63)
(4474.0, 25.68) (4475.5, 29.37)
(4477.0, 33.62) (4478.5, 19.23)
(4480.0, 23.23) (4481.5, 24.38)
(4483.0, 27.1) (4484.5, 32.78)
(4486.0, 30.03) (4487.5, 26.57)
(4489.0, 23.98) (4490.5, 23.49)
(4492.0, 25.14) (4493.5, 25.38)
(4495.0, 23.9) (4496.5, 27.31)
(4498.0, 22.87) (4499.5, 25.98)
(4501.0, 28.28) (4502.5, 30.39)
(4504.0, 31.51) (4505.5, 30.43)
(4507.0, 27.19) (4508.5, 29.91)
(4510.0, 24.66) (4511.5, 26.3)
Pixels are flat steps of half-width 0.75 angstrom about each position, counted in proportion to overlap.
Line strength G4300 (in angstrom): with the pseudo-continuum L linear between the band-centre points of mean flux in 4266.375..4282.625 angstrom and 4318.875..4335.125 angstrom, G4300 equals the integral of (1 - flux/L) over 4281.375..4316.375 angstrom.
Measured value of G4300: 2.7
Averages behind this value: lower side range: 18.7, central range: 18.7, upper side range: 22.3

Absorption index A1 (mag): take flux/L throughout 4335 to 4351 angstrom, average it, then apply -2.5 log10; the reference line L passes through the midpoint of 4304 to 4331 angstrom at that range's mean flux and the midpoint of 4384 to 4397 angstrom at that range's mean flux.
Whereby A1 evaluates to -0.10 mag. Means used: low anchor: 19.8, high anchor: 22.3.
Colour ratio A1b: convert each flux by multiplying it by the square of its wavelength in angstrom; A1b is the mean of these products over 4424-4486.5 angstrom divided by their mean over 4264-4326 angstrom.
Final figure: 1.4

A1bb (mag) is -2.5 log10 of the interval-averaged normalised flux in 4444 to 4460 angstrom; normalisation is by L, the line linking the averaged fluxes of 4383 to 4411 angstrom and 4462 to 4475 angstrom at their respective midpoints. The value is 0.04 mag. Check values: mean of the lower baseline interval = 23.4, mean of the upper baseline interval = 25.1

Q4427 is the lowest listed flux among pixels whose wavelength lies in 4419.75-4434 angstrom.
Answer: 19.52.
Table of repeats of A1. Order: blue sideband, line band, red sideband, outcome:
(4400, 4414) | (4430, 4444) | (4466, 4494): 0.05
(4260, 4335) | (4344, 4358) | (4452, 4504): -0.07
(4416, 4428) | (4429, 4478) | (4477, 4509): 0.06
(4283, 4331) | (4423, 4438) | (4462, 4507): 0.03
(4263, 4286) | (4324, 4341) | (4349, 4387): -0.04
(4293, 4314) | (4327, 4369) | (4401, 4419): -0.13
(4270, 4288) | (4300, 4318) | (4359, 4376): 0.17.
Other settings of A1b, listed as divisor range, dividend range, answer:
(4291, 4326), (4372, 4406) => 1.21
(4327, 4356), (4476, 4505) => 1.27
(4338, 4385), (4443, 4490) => 1.19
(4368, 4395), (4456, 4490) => 1.23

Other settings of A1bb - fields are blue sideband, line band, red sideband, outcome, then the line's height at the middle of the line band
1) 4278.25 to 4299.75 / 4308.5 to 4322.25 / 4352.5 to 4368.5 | 0.01 mag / 21.1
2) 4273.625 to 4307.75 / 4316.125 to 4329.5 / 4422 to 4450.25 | -0.04 mag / 20.4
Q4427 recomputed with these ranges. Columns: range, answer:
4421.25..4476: 17.99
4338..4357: 13.12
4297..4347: 10.81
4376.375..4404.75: 16.32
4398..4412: 17.23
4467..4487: 19.23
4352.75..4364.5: 18.06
